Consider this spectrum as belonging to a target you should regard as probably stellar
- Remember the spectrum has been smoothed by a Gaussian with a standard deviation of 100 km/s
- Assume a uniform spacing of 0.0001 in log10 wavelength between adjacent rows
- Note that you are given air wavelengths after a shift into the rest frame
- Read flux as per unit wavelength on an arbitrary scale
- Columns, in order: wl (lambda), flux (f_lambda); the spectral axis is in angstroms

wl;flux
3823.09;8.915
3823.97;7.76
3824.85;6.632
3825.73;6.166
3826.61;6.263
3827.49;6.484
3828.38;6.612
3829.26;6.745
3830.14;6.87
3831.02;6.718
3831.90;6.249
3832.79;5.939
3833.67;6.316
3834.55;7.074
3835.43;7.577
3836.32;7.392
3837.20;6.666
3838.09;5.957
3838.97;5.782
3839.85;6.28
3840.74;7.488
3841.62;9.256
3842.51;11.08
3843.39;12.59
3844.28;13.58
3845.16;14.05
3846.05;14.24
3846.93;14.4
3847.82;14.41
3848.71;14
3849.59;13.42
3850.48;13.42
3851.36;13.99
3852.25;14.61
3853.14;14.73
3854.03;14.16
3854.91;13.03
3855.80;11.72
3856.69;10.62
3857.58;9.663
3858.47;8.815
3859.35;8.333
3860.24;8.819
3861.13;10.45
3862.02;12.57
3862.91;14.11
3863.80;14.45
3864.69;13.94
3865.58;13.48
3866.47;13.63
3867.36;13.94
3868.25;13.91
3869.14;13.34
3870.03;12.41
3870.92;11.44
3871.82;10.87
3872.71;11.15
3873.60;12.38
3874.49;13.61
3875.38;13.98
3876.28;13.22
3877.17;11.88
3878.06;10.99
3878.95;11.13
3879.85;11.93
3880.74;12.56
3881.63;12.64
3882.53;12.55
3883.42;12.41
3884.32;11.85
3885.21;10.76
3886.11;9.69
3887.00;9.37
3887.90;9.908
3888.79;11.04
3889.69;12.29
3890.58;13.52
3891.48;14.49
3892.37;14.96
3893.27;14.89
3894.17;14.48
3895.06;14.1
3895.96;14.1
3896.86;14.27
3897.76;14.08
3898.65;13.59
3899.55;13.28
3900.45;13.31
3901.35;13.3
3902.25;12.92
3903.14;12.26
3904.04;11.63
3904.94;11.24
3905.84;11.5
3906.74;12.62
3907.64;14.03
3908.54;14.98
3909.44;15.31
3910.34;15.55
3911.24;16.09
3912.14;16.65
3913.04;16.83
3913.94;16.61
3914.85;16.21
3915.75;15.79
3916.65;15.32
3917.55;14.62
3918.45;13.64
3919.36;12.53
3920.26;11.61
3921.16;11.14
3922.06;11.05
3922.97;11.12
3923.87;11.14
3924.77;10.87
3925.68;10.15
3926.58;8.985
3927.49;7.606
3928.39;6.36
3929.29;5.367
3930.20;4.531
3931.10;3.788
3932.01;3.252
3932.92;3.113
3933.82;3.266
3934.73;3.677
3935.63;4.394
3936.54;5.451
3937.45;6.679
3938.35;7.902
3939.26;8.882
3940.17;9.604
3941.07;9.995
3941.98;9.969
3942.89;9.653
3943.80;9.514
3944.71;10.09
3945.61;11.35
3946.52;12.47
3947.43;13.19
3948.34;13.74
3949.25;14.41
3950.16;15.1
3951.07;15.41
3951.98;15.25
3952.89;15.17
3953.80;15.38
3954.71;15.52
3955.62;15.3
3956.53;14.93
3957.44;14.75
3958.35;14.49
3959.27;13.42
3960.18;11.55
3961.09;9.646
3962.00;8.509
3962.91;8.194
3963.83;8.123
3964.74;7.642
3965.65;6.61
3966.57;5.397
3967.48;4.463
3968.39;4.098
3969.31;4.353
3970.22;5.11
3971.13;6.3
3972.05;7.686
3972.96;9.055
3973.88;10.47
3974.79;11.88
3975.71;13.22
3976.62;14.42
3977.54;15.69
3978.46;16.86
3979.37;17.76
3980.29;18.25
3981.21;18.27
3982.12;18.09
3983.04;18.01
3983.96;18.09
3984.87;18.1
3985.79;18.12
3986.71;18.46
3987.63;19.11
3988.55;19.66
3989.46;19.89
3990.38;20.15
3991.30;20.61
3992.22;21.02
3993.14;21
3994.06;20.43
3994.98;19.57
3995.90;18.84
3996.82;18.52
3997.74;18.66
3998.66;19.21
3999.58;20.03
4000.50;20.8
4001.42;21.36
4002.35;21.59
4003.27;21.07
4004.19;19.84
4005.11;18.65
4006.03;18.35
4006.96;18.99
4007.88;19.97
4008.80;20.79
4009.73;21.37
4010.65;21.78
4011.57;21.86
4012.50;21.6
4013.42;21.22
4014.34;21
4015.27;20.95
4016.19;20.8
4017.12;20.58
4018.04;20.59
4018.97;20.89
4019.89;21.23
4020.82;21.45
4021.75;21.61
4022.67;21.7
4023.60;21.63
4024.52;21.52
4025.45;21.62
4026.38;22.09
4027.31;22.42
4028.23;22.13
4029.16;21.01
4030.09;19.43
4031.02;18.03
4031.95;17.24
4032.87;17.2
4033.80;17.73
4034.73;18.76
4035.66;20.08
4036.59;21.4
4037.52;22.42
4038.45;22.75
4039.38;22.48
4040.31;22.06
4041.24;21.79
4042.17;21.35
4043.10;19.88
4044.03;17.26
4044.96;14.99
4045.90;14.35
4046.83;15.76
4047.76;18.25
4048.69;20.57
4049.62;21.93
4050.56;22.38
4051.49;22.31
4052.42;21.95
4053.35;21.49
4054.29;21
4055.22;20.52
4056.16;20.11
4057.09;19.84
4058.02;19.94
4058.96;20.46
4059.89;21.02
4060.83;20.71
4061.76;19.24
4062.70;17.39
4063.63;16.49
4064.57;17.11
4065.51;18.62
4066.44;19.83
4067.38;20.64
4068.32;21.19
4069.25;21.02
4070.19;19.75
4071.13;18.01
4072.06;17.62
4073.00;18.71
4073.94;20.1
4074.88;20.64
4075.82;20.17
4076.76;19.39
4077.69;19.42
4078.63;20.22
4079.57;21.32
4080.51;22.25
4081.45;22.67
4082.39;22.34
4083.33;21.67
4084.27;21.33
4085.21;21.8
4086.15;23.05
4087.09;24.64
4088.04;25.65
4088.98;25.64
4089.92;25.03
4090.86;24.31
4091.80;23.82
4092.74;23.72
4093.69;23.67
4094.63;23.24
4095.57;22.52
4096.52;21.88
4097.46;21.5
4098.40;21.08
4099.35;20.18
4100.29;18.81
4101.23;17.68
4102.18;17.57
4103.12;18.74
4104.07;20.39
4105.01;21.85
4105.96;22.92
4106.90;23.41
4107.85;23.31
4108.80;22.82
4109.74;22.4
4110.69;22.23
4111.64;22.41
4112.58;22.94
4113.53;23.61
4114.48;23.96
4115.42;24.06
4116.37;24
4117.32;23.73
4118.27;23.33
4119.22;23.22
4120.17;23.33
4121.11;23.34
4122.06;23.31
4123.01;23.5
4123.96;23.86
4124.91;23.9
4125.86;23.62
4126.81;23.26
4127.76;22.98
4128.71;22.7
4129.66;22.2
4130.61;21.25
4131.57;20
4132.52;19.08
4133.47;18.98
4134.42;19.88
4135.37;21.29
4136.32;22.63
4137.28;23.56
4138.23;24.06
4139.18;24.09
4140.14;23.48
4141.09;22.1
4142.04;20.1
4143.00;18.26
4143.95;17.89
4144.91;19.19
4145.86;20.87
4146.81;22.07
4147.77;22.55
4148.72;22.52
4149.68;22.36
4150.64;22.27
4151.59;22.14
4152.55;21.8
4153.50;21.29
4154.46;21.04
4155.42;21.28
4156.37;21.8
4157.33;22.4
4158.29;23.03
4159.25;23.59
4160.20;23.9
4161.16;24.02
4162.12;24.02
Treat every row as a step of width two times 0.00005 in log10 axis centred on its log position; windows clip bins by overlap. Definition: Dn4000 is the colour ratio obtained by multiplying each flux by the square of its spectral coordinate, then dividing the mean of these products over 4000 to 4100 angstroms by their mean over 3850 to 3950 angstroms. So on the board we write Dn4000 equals 1.91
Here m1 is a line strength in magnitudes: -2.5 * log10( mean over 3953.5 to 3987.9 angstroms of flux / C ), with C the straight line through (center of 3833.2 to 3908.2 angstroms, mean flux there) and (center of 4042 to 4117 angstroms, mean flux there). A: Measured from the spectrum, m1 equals 0.30 mag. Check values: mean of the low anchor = 12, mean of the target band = 12.5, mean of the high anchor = 21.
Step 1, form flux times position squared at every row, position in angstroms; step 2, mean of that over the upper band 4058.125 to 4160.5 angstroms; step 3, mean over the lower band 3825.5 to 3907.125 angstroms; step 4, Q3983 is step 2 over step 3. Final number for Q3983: 2.14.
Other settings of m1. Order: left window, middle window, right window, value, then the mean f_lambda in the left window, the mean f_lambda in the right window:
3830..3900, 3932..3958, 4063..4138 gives 0.38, 11.7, 21.8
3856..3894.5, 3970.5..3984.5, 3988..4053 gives 0.26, 12.1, 20.3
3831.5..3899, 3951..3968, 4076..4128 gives 0.36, 11.7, 22.5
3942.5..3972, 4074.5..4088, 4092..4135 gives -0.09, 10.9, 22.2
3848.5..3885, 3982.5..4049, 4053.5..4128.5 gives -0.09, 12.4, 21.6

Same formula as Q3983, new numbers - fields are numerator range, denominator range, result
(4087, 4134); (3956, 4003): 1.62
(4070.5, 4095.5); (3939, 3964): 1.90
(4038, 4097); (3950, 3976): 2.09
